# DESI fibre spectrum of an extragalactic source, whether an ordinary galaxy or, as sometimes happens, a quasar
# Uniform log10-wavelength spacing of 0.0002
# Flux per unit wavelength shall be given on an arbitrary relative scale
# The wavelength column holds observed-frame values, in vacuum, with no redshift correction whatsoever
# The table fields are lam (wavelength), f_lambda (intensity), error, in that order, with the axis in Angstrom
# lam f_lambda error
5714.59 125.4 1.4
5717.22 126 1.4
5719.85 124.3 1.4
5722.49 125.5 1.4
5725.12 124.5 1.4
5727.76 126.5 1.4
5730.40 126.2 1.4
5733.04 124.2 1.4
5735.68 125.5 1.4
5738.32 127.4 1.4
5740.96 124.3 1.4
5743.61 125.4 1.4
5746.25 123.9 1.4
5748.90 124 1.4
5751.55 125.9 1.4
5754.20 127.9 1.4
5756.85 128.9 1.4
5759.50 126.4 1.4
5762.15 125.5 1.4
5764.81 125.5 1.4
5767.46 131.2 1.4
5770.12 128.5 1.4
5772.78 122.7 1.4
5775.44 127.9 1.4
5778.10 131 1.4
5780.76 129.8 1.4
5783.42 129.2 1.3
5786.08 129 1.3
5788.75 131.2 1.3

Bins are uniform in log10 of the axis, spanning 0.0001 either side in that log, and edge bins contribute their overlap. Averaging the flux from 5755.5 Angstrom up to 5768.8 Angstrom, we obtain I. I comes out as 128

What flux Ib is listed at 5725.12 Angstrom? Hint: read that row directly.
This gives 124.5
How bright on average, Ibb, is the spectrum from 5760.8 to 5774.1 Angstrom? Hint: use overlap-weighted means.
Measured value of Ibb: 127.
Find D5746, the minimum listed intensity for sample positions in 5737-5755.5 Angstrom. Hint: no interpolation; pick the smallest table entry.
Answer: 123.9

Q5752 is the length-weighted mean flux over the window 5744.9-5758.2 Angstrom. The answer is 126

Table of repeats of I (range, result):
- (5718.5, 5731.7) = 125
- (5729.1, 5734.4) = 125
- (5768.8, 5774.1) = 126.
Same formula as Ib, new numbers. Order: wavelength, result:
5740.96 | 124.3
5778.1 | 131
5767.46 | 131.2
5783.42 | 129.2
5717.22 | 126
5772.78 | 122.7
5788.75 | 131.2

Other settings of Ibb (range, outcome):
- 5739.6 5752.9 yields 125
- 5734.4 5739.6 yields 126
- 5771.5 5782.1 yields 128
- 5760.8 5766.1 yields 125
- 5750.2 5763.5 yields 127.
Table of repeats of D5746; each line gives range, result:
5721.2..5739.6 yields 124.2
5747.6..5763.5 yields 124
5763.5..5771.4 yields 125.5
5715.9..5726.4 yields 124.3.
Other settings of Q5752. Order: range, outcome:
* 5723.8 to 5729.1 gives 126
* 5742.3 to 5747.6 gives 125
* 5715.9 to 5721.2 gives 125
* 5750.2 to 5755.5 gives 127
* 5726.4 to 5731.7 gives 126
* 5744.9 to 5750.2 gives 124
